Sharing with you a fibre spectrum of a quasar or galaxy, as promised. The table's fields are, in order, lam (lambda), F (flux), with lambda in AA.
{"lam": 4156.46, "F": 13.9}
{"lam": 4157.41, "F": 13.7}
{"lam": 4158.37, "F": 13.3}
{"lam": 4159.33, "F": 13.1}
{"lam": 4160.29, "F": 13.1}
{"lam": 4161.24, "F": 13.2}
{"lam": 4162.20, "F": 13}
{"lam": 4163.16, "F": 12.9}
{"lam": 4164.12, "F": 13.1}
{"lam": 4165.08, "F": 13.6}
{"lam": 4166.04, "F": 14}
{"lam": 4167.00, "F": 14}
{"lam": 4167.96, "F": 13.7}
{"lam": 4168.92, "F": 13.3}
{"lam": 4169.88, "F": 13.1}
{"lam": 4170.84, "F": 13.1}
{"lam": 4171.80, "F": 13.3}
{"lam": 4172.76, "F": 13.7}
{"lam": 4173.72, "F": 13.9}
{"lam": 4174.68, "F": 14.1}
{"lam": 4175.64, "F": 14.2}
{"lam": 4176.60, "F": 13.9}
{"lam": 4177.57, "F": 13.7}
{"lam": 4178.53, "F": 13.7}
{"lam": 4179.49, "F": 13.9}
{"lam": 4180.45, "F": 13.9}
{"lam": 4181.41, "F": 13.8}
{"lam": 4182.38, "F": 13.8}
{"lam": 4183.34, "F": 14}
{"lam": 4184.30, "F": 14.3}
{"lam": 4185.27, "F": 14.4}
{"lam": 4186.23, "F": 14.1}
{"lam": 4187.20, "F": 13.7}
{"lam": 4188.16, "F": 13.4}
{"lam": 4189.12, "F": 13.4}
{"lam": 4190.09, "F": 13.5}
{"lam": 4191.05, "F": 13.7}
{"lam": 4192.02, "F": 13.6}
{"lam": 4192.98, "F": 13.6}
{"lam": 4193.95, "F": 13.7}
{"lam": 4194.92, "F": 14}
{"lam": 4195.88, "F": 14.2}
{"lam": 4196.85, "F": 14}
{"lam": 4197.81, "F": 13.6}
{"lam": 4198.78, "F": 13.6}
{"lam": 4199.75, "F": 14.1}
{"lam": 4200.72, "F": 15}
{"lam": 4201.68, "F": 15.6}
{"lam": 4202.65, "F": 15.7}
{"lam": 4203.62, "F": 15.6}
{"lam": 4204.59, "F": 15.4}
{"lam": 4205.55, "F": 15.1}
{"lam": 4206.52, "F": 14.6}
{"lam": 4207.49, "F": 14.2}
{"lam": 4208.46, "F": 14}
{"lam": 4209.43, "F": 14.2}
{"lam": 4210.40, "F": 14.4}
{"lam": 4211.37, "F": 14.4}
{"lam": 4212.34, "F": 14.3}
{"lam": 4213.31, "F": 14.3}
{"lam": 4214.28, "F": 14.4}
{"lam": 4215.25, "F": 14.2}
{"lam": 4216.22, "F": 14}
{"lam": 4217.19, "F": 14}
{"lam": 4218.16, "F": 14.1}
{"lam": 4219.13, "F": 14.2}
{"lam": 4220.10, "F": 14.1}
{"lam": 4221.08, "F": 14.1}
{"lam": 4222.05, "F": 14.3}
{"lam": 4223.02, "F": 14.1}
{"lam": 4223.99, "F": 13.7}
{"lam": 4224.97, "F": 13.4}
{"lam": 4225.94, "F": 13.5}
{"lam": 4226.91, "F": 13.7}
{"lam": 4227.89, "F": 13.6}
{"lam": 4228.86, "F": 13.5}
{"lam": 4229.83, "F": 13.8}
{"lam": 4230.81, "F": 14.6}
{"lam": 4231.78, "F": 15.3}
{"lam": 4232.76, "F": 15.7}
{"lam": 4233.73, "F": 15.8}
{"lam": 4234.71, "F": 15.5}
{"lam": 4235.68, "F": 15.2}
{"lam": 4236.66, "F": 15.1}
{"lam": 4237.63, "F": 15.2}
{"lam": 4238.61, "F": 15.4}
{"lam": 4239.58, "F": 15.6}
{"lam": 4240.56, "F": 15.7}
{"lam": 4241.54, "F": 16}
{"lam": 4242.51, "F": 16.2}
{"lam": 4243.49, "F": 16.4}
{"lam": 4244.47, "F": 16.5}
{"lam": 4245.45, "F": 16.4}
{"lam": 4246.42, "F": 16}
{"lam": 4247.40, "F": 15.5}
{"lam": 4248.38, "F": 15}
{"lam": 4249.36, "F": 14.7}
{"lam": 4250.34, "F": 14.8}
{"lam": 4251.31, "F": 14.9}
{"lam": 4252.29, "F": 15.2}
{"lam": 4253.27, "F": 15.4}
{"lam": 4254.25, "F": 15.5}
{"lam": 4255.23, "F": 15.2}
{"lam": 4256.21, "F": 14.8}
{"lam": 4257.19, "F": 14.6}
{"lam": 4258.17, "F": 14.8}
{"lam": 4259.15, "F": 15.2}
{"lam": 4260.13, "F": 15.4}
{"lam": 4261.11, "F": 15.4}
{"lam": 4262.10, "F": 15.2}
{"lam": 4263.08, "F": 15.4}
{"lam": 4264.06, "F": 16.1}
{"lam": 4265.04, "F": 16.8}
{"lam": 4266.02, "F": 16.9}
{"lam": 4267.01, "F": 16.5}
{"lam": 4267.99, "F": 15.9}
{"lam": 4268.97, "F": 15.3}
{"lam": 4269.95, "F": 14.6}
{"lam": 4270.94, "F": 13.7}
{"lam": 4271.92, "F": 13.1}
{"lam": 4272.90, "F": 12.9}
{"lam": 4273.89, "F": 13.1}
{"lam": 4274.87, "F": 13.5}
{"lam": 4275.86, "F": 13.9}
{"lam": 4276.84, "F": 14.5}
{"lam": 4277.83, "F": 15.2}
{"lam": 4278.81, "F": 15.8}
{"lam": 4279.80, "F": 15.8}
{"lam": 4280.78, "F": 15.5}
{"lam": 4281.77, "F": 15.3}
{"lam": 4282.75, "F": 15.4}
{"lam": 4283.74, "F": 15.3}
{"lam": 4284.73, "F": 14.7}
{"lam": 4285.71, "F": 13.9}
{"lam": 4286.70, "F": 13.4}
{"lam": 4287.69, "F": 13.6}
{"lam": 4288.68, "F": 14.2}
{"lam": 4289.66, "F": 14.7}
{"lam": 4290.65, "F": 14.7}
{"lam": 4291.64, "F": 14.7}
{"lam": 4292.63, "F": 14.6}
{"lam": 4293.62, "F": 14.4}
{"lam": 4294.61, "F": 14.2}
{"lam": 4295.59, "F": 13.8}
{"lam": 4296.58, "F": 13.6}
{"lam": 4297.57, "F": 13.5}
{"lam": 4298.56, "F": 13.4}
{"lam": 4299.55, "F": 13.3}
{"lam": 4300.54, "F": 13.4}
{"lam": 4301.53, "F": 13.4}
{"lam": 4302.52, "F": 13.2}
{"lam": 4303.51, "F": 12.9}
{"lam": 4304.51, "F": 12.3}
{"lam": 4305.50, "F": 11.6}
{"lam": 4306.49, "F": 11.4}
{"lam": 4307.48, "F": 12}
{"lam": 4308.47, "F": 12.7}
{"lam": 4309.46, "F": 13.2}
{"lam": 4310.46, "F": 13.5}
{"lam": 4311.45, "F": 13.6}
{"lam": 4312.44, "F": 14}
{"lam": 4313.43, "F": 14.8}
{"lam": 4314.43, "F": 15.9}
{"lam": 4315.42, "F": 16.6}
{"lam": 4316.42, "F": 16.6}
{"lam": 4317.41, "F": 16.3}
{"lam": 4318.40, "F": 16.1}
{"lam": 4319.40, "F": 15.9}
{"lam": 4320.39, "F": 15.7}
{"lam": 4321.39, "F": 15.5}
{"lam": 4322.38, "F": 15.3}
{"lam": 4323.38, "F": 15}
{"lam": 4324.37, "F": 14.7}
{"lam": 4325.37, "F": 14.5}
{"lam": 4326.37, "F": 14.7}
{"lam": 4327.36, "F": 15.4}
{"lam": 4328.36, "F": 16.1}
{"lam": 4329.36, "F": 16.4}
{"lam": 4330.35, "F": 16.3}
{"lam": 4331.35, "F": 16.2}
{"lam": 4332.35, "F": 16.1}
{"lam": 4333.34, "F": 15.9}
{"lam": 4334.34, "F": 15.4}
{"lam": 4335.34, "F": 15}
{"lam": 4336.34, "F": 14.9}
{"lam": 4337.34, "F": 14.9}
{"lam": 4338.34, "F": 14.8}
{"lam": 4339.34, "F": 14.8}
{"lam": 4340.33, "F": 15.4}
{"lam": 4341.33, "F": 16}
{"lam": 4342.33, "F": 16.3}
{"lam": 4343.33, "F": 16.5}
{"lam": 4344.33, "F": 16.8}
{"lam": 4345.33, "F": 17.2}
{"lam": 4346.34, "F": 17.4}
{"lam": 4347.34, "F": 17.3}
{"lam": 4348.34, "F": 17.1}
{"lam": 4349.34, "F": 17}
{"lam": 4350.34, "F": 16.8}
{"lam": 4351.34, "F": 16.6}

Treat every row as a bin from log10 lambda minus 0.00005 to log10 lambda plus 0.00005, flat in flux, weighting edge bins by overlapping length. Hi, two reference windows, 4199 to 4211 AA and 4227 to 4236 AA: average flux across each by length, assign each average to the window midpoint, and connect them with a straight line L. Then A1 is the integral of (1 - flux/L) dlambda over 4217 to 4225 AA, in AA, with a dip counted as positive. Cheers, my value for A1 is 0.4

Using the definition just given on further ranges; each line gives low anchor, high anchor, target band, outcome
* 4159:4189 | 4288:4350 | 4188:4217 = -0.78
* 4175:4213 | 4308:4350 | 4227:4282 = -1.32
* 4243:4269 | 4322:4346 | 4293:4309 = 2.58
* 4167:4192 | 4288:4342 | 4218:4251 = -1.92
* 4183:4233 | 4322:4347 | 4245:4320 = 2.35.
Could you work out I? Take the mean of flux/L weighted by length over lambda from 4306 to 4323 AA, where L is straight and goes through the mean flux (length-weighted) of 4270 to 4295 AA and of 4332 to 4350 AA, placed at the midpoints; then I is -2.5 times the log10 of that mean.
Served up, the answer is 0.05 mag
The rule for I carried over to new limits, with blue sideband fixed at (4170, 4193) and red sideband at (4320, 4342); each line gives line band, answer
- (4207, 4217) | -0.01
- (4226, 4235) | -0.02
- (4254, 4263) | -0.04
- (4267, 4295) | 0.02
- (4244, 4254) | -0.07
